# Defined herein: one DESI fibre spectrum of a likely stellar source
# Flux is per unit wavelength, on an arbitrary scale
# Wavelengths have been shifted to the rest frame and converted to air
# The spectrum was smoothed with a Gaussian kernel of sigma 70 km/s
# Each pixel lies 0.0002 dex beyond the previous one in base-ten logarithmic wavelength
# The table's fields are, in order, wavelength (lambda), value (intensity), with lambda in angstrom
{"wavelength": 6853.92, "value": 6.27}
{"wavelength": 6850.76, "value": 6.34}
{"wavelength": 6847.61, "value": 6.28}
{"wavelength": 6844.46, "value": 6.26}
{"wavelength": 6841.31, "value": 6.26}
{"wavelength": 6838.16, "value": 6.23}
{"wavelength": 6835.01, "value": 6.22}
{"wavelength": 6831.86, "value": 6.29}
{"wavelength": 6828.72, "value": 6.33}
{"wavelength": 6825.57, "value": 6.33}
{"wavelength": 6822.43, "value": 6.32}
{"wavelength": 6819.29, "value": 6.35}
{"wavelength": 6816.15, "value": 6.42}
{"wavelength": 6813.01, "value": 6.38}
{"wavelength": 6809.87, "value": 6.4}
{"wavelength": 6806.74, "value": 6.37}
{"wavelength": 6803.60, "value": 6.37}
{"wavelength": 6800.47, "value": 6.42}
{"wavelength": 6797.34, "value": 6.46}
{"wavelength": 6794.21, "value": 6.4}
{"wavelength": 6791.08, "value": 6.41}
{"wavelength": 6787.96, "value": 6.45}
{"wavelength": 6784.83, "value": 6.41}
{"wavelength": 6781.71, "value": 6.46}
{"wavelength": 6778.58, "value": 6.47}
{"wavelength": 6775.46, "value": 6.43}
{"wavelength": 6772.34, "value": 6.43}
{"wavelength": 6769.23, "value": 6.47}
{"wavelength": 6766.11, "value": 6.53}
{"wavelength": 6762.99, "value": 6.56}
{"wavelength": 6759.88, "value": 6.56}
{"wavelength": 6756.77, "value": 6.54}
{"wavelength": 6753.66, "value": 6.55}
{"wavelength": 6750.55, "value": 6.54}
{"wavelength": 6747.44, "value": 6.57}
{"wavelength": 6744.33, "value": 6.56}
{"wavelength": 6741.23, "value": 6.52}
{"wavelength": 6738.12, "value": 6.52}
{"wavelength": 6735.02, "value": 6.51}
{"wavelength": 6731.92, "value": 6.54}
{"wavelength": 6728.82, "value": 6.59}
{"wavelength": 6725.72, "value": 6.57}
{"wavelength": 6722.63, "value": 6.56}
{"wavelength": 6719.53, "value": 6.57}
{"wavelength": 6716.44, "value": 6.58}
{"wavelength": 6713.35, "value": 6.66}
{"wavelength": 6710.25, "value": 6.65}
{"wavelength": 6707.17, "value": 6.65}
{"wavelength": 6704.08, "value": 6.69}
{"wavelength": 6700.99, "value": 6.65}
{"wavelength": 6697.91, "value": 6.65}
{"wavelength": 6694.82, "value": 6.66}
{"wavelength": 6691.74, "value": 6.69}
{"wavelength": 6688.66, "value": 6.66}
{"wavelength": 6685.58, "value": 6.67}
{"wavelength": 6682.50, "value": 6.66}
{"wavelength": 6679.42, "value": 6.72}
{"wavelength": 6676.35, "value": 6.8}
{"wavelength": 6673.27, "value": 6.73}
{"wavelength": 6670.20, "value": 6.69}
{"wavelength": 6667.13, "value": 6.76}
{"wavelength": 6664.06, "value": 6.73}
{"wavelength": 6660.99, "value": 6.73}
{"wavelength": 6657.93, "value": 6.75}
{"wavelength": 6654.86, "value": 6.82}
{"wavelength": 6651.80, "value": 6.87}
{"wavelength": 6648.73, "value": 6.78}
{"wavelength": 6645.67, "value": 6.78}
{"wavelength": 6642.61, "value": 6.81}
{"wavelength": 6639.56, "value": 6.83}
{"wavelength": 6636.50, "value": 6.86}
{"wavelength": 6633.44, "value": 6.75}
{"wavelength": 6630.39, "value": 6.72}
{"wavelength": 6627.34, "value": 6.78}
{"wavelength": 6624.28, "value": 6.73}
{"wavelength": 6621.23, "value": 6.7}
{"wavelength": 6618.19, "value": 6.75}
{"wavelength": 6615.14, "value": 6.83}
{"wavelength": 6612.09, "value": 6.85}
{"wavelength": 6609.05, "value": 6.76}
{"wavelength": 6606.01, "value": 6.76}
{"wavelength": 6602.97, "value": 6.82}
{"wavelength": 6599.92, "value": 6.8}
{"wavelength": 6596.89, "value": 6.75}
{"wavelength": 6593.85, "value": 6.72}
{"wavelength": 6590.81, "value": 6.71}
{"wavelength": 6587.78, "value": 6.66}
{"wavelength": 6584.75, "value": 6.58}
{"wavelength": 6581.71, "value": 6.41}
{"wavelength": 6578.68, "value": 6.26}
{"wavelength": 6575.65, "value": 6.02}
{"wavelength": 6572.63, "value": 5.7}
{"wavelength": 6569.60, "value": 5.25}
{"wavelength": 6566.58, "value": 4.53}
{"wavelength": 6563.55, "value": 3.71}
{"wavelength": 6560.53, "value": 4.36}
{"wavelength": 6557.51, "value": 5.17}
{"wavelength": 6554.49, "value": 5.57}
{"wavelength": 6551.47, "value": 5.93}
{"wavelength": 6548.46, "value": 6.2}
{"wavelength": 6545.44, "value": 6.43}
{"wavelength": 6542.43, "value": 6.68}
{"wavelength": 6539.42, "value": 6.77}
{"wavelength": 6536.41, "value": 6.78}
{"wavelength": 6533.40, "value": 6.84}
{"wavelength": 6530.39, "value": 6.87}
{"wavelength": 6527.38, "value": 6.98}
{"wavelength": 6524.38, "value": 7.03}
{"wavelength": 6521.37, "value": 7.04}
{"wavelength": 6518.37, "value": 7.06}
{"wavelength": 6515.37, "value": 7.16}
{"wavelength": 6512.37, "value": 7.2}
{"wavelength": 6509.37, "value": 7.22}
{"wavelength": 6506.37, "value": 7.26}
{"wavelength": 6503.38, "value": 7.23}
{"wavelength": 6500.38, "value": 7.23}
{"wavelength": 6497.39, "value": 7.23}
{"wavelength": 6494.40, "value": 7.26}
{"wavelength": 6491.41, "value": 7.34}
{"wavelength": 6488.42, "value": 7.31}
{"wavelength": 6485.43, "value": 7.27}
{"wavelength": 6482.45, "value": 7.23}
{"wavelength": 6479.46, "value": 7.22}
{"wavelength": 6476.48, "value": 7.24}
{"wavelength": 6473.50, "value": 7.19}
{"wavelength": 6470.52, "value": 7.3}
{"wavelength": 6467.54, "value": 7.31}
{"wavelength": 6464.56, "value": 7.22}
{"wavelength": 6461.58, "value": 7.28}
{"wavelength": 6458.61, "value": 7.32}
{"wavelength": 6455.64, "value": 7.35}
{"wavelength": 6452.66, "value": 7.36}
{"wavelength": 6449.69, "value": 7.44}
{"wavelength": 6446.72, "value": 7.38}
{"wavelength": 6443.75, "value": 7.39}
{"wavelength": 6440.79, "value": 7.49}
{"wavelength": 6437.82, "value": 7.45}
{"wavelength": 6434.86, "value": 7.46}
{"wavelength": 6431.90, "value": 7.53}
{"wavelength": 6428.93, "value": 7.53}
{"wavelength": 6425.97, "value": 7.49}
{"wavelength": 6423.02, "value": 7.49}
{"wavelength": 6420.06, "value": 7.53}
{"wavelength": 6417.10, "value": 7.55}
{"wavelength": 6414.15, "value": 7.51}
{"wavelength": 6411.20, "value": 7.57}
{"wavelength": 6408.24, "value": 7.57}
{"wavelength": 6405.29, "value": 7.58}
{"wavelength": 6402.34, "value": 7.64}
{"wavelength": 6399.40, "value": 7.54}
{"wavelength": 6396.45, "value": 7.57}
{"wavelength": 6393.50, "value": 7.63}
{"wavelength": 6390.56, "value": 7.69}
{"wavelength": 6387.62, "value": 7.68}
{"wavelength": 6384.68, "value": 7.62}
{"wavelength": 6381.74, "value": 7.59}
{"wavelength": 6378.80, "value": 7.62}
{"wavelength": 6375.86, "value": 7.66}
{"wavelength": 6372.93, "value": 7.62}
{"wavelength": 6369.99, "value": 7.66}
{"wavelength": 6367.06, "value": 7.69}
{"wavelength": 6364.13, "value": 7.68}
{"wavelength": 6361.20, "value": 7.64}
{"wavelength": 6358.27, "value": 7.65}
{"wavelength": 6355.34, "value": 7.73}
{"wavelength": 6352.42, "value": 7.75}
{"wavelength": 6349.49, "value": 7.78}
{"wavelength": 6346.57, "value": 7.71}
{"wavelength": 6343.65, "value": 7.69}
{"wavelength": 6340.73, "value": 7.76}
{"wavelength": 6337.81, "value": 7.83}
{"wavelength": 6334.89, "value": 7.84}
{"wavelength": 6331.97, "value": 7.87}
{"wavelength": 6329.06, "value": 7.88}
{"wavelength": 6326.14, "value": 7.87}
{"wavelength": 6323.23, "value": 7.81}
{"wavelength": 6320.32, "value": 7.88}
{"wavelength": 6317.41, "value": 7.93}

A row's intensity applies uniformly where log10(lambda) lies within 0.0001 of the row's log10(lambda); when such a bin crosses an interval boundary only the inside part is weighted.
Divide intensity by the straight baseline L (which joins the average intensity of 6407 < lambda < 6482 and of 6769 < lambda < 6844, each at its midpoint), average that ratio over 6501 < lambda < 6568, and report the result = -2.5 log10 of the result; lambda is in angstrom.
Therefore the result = 0.13 mag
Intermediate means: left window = 7.4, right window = 6.37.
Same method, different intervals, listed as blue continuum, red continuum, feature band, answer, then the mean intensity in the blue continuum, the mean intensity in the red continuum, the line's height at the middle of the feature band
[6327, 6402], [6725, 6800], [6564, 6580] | 0.29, 7.7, 6.5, 7.07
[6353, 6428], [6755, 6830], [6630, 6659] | 0.01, 7.61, 6.43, 6.86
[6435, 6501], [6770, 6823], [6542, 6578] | 0.28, 7.31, 6.41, 7.06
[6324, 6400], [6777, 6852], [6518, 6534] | 0.04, 7.7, 6.36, 7.22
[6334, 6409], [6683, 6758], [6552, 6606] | 0.19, 7.67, 6.6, 7.03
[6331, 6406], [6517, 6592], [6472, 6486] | -0.07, 7.68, 6.14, 6.76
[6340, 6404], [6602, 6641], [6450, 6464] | 0.00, 7.66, 6.78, 7.36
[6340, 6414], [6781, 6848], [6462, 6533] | 0.02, 7.65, 6.36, 7.29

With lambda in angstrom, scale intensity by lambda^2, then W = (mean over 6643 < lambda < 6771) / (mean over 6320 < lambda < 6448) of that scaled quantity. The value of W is 0.96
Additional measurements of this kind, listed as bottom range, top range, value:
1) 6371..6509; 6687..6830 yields 0.96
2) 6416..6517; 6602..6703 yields 0.97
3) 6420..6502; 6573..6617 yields 0.94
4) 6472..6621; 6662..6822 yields 1.05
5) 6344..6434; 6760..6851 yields 0.95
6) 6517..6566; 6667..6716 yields 1.13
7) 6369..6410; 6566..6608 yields 0.88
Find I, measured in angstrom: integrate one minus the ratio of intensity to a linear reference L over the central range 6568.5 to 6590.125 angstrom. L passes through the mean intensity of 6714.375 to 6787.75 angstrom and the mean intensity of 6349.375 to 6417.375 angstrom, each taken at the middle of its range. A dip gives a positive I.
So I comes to 2.7 angstrom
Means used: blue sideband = 7.63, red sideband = 6.52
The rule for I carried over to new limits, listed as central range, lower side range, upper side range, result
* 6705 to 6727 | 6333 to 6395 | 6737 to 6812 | 0.13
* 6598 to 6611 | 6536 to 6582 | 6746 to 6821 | -2.09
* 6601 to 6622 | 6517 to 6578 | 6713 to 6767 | -1.93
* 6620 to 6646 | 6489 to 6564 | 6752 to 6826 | -0.88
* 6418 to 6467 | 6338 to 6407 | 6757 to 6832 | 0.26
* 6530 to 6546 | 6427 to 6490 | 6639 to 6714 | 0.86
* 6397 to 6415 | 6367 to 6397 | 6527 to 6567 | -0.44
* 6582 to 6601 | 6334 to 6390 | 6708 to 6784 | 0.87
